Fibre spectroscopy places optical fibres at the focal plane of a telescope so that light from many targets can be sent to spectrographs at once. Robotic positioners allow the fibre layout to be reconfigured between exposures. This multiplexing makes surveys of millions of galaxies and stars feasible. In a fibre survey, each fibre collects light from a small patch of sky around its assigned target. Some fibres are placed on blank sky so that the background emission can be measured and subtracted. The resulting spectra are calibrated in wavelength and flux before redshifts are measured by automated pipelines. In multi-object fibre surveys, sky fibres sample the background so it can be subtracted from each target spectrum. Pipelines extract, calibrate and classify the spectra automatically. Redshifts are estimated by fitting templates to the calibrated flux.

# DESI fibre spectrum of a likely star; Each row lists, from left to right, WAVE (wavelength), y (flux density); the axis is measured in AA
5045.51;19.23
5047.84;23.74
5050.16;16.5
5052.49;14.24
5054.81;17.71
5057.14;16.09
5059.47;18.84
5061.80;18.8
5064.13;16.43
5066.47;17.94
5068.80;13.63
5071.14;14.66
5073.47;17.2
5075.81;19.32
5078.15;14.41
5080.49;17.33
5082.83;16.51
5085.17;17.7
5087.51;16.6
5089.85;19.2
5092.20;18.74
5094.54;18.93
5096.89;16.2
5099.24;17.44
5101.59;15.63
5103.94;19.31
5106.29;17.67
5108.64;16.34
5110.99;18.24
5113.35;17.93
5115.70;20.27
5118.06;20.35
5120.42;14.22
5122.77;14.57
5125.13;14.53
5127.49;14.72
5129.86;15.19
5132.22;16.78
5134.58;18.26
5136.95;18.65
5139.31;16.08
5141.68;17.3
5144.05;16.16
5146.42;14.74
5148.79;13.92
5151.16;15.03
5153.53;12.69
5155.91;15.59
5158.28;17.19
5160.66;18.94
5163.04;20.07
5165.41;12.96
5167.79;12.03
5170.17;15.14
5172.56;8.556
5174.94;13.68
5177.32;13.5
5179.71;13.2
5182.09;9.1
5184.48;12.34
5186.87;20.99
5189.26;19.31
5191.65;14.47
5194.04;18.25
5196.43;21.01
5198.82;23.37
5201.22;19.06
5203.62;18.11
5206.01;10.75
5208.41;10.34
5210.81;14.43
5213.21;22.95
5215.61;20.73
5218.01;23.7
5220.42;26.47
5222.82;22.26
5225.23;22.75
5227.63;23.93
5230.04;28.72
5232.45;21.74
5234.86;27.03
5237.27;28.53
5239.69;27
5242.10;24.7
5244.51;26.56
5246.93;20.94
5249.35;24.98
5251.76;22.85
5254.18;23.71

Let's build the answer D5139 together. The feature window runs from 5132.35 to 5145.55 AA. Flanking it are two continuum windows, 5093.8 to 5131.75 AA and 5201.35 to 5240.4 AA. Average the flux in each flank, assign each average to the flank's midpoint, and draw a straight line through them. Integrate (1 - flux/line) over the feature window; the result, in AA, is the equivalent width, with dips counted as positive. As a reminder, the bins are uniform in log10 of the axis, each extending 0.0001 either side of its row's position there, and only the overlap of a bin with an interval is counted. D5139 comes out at 0.7 AA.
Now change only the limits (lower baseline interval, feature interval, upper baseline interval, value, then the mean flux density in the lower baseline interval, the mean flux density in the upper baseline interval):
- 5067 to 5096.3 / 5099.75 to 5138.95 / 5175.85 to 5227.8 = 0.8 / 17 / 18.1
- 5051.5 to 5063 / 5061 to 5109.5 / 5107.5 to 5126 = 0.0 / 17.2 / 17.1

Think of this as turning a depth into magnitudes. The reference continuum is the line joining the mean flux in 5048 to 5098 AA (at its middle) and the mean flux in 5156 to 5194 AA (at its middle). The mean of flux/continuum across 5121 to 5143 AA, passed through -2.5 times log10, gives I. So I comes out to -0.02 mag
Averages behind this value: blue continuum 17.1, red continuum 14.9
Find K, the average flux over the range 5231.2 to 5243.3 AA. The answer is 25.8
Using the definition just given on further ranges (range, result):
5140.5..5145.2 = 16.7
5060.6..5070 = 16.7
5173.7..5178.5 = 13.6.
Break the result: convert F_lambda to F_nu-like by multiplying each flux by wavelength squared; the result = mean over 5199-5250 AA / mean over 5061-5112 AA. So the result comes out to 1.4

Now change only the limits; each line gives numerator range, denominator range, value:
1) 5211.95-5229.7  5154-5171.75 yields 1.53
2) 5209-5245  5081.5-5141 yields 1.45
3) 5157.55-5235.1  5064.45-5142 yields 1.10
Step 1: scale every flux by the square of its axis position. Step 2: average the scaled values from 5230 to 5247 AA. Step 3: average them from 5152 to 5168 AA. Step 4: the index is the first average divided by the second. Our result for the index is 1.67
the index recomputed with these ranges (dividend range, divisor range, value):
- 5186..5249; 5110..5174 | 1.40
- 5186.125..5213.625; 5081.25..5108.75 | 1.04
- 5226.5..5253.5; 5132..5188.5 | 1.72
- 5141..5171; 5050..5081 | 0.96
